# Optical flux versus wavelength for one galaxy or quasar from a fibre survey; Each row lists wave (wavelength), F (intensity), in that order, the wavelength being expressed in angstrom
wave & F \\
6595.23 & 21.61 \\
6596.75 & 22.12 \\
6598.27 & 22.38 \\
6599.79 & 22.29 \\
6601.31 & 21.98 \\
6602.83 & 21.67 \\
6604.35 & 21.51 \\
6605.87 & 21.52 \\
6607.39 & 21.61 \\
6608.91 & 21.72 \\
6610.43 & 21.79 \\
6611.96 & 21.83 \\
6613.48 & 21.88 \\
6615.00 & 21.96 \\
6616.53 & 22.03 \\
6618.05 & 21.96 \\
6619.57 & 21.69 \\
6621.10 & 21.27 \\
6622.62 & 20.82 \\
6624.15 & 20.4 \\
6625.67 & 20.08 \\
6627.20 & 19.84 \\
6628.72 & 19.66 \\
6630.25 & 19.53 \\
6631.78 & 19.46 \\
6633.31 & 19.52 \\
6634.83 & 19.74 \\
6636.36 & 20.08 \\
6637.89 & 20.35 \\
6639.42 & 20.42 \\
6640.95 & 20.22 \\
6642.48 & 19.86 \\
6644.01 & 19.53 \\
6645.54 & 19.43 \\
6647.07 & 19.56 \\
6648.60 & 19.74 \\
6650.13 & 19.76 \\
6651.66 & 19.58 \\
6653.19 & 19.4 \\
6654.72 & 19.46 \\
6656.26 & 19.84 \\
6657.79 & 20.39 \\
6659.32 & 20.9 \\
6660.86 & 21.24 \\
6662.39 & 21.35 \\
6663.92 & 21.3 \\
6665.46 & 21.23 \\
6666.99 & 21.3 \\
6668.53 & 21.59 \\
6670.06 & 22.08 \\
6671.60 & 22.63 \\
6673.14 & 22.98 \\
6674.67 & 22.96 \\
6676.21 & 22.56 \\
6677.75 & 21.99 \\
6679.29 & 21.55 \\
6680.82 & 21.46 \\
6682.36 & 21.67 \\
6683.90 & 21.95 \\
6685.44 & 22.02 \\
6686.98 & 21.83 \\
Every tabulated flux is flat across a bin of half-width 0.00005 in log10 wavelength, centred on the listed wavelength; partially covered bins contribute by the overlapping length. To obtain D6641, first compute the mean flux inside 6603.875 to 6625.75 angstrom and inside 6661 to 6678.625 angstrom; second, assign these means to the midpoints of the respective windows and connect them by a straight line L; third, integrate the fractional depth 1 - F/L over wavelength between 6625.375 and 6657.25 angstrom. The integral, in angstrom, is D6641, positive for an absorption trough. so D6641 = 2.9 angstrom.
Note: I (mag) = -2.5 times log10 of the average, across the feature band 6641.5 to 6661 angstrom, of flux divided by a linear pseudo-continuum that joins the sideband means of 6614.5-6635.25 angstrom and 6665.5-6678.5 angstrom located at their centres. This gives 0.09 mag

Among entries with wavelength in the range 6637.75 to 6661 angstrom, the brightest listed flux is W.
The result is 21.24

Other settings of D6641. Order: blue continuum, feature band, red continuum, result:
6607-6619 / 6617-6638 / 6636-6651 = 0.59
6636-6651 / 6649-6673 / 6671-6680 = 0.50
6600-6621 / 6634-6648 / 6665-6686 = 1.27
